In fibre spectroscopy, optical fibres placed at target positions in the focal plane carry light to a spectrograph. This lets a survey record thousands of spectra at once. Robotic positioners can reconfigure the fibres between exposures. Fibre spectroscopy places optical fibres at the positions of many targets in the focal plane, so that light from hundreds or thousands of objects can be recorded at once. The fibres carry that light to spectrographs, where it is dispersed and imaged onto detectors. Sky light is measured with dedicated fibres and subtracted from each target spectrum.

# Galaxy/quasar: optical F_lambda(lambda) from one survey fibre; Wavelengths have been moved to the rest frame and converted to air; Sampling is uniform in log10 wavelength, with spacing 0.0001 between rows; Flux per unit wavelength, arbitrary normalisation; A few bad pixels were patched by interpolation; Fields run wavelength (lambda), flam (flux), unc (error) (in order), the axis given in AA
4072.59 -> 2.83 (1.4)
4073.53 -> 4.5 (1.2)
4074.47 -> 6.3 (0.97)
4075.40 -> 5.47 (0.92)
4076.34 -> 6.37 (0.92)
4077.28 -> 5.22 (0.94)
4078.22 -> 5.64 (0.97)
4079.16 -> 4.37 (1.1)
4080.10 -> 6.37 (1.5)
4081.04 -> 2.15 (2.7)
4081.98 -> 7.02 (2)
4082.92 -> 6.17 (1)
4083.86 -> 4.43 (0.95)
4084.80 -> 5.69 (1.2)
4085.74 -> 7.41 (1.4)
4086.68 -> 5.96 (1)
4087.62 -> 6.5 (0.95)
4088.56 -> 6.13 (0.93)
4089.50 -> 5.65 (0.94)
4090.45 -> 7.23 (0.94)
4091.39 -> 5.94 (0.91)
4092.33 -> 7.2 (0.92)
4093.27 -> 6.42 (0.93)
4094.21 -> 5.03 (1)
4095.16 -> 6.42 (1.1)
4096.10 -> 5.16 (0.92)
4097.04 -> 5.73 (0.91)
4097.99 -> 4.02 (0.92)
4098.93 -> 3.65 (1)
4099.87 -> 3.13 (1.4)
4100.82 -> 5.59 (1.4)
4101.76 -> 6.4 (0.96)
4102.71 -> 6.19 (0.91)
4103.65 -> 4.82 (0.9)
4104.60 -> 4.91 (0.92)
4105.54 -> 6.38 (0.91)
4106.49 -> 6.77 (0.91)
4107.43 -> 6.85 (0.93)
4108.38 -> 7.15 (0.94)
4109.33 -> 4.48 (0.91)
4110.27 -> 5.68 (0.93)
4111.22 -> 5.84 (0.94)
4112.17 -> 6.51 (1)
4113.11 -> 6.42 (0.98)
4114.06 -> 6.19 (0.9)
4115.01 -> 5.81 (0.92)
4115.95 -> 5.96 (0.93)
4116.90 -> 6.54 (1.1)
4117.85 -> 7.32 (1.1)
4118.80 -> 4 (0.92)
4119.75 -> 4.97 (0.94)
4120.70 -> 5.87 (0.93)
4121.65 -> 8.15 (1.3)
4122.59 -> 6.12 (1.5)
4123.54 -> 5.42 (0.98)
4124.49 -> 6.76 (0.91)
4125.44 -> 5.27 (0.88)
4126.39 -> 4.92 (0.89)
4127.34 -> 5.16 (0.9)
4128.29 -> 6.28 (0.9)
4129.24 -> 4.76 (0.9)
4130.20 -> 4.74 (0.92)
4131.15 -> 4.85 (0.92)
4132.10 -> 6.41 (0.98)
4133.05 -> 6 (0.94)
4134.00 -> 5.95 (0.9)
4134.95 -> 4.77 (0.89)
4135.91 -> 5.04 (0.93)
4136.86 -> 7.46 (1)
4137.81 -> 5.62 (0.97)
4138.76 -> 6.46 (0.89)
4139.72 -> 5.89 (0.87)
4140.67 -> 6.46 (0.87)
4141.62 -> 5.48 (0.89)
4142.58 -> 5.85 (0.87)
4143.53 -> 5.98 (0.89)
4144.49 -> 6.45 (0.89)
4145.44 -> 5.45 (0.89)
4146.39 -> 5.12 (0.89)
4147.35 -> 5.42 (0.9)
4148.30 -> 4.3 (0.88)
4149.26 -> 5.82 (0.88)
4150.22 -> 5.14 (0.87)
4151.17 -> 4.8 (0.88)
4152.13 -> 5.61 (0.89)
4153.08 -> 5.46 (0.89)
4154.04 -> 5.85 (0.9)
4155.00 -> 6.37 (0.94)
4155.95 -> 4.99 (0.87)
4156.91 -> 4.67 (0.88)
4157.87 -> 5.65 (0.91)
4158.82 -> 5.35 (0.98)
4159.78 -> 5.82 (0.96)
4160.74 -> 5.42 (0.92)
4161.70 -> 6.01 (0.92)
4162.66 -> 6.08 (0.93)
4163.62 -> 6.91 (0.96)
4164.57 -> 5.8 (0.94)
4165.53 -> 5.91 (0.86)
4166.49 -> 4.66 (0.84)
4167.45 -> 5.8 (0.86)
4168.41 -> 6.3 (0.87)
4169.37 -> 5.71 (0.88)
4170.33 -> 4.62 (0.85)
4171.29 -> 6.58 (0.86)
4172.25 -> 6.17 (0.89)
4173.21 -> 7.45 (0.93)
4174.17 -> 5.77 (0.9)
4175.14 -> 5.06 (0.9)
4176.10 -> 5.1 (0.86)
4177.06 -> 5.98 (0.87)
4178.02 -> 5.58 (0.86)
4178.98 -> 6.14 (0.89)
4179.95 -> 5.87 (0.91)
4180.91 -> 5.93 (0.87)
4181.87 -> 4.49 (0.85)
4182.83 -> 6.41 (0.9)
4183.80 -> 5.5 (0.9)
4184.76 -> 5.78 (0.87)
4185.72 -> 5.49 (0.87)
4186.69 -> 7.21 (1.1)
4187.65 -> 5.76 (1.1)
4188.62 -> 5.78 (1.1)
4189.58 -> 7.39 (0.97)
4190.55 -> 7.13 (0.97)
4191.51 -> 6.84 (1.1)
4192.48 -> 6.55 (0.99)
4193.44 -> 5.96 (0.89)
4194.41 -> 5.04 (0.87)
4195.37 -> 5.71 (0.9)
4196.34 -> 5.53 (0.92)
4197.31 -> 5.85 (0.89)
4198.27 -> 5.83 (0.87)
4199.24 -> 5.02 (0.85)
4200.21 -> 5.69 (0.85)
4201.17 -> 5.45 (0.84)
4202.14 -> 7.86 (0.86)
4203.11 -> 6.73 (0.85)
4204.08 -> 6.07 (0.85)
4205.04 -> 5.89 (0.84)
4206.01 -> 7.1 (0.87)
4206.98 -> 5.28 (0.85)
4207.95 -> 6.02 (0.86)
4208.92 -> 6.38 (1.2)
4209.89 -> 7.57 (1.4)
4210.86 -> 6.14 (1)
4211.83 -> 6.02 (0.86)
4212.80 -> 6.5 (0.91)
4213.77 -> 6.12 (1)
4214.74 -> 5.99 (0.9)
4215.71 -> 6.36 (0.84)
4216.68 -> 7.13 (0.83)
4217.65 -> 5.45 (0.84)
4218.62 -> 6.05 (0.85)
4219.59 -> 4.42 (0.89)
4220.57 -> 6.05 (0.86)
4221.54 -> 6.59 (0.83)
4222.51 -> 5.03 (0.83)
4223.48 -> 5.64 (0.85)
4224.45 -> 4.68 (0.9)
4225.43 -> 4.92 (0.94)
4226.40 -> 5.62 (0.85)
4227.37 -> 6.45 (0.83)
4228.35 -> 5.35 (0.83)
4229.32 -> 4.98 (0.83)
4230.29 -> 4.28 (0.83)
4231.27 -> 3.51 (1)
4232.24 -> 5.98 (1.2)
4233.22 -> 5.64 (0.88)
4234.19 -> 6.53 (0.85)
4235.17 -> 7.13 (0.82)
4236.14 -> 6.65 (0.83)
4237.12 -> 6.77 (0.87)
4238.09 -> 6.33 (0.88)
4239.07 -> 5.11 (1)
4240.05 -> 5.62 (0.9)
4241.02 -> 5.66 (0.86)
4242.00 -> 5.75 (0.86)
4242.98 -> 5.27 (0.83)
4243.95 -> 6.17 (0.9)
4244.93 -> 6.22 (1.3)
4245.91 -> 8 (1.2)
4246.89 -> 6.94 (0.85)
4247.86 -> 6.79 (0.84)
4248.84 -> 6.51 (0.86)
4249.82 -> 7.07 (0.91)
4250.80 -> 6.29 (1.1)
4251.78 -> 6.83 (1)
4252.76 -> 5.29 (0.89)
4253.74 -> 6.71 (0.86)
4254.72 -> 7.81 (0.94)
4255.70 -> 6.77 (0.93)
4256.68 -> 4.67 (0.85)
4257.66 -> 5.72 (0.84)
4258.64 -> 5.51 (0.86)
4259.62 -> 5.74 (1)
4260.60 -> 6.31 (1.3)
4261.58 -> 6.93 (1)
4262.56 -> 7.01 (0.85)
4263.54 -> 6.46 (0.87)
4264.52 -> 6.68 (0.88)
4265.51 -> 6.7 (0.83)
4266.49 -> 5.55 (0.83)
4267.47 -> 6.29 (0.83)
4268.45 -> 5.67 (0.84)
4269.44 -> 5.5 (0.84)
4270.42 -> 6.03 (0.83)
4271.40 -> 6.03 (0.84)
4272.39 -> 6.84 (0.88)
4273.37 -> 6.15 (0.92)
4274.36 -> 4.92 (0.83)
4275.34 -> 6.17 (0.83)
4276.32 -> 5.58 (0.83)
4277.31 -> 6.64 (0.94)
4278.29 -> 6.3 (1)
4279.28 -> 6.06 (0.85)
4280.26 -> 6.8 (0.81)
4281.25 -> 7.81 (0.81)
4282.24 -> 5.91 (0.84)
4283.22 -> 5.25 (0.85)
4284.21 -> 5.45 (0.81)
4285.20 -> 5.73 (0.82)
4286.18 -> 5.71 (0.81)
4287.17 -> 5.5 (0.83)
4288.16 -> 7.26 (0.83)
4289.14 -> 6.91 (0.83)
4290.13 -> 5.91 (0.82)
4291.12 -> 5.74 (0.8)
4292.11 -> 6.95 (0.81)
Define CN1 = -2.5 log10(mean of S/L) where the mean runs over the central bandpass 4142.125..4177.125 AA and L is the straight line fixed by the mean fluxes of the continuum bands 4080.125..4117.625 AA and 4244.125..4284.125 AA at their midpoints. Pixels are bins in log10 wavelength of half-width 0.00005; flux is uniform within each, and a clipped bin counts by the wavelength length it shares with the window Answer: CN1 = 0.06 mag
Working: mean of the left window 5.8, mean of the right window 6.3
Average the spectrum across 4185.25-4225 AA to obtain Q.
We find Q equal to 6.08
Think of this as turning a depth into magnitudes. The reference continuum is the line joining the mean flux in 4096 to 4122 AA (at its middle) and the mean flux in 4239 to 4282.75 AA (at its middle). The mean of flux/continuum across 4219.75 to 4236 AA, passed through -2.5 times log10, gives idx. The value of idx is 0.11 mag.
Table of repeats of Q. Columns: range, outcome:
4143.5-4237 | 5.83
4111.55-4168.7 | 5.74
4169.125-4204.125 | 5.97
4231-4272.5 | 6.22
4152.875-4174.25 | 5.8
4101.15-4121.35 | 5.97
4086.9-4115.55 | 5.81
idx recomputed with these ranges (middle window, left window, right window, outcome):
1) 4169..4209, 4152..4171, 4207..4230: -0.04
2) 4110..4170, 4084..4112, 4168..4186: 0.01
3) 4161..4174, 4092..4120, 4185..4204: 0.00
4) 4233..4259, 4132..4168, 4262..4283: -0.03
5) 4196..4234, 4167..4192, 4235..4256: 0.07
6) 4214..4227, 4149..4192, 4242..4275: 0.07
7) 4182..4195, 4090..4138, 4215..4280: -0.05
